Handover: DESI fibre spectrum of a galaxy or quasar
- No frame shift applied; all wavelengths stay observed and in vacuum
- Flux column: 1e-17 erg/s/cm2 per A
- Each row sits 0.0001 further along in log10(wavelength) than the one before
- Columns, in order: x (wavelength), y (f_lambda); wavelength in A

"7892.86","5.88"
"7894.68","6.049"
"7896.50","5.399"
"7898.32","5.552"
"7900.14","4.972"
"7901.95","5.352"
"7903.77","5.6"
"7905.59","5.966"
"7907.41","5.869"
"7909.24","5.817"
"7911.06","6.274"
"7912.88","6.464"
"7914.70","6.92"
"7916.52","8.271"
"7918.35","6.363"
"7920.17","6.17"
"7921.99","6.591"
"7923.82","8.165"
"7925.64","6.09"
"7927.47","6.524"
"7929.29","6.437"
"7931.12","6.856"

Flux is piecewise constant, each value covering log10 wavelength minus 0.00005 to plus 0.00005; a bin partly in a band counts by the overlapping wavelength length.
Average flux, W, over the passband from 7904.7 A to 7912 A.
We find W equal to 5.98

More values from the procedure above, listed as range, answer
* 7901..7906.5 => 5.64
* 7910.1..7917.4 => 6.98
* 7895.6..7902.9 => 5.32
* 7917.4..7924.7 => 6.82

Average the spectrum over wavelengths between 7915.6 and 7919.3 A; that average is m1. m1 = 7.3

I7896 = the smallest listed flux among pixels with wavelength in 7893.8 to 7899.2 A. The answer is 5.399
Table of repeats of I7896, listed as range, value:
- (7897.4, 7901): 4.972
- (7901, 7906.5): 5.352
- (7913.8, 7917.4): 6.92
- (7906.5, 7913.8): 5.817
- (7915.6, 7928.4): 6.09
